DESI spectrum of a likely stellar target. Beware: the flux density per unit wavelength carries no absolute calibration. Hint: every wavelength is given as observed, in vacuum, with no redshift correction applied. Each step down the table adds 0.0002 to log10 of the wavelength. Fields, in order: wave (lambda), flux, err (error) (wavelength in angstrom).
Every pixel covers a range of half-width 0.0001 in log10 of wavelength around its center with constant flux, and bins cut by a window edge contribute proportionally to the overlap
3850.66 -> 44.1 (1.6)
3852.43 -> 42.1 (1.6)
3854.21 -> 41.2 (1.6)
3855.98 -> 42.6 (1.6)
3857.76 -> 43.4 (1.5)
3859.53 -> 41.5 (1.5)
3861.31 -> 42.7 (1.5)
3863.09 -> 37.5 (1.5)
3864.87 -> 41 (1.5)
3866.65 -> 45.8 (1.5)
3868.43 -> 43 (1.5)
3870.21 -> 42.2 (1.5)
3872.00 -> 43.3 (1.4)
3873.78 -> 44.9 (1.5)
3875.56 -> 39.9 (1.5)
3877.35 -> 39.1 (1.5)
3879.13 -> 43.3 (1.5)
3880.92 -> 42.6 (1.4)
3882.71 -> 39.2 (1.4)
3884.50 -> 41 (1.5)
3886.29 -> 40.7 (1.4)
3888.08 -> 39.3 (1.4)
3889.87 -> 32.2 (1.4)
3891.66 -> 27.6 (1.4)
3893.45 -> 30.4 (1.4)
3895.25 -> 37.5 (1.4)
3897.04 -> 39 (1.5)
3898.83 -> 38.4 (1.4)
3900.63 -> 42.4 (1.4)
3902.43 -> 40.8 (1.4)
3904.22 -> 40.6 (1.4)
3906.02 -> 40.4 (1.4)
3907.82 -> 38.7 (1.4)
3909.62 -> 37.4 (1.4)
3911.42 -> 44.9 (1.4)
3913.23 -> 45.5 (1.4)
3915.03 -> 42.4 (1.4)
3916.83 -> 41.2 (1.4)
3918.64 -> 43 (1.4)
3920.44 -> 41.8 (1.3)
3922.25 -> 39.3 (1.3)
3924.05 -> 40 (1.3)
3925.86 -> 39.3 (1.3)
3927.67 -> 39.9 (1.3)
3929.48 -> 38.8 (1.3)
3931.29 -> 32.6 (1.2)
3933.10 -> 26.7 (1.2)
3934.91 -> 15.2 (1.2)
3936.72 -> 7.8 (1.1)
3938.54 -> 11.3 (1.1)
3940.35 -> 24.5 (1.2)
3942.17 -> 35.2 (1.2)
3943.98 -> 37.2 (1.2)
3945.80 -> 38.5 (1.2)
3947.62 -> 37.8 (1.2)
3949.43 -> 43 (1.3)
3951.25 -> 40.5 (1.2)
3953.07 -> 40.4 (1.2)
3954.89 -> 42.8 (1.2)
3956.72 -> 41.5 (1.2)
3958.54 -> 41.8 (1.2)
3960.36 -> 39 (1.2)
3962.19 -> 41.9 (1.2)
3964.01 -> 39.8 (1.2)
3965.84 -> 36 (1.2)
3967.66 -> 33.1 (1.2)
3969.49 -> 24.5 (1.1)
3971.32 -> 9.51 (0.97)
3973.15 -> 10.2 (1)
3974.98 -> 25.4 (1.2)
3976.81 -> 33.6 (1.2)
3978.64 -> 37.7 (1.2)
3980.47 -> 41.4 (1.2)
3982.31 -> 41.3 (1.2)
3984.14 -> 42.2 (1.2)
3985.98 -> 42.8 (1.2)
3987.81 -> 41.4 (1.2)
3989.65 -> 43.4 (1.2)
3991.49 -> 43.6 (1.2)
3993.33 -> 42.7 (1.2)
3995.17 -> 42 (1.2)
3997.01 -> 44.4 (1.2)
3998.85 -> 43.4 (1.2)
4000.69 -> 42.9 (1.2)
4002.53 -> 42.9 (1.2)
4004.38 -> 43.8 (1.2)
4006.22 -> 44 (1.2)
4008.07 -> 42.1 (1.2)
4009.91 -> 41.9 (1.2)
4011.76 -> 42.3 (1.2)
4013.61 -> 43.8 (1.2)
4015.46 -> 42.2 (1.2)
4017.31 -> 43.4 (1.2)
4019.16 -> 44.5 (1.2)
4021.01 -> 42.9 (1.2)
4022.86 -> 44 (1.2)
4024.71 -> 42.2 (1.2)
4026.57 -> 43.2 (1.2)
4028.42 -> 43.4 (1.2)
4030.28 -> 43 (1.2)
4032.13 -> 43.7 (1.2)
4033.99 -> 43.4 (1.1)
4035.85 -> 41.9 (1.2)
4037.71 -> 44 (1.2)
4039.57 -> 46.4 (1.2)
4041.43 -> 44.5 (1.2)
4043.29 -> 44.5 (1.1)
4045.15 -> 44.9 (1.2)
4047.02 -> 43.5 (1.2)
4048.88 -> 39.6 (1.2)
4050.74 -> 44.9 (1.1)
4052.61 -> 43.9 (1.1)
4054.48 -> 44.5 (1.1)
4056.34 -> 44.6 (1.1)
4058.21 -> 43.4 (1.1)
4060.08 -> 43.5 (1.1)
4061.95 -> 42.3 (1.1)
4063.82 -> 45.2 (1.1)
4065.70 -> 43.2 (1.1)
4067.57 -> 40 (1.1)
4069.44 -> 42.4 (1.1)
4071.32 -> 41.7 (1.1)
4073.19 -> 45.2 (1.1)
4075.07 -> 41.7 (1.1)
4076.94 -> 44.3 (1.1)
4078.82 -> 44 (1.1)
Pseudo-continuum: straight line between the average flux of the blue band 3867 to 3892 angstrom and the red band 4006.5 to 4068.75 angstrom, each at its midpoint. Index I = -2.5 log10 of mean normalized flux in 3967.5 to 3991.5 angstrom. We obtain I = 0.26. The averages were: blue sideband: 40.3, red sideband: 43.4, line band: 33.2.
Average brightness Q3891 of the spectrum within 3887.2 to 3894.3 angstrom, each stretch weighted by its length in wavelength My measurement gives 32.4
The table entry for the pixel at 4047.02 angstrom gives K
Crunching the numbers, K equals 43.5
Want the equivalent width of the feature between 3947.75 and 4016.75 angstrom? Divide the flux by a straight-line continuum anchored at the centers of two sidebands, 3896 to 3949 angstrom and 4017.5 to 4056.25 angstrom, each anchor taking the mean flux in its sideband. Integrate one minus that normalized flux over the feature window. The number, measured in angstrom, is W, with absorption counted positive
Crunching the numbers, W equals 2.1 angstrom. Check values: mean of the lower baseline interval 35.9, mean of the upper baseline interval 43.7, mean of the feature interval 38.8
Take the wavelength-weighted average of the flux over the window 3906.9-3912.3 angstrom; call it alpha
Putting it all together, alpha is 40.3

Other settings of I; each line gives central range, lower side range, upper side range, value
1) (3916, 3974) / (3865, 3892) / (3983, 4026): 0.24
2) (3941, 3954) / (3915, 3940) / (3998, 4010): -0.10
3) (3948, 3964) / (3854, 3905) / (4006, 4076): 0.01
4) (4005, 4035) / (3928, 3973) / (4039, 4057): -0.06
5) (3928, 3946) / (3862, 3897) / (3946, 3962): 0.45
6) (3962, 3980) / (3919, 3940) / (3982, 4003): 0.31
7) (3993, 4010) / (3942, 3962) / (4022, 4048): -0.02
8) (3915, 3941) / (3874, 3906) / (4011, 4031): 0.24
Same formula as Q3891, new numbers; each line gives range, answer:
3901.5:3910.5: 39.6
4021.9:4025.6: 43.2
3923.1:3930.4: 39.5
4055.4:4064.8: 43.8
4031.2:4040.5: 43.9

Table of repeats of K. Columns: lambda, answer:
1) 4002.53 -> 42.9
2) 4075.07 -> 41.7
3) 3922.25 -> 39.3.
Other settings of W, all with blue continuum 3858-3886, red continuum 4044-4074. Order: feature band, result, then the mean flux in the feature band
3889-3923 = 2.4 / 39.1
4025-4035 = 0.0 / 43.2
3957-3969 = 1.2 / 38.3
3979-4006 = 0.1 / 42.7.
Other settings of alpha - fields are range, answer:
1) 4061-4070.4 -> 42.6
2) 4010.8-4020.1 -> 43.2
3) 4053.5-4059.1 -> 44.2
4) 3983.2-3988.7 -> 42.2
